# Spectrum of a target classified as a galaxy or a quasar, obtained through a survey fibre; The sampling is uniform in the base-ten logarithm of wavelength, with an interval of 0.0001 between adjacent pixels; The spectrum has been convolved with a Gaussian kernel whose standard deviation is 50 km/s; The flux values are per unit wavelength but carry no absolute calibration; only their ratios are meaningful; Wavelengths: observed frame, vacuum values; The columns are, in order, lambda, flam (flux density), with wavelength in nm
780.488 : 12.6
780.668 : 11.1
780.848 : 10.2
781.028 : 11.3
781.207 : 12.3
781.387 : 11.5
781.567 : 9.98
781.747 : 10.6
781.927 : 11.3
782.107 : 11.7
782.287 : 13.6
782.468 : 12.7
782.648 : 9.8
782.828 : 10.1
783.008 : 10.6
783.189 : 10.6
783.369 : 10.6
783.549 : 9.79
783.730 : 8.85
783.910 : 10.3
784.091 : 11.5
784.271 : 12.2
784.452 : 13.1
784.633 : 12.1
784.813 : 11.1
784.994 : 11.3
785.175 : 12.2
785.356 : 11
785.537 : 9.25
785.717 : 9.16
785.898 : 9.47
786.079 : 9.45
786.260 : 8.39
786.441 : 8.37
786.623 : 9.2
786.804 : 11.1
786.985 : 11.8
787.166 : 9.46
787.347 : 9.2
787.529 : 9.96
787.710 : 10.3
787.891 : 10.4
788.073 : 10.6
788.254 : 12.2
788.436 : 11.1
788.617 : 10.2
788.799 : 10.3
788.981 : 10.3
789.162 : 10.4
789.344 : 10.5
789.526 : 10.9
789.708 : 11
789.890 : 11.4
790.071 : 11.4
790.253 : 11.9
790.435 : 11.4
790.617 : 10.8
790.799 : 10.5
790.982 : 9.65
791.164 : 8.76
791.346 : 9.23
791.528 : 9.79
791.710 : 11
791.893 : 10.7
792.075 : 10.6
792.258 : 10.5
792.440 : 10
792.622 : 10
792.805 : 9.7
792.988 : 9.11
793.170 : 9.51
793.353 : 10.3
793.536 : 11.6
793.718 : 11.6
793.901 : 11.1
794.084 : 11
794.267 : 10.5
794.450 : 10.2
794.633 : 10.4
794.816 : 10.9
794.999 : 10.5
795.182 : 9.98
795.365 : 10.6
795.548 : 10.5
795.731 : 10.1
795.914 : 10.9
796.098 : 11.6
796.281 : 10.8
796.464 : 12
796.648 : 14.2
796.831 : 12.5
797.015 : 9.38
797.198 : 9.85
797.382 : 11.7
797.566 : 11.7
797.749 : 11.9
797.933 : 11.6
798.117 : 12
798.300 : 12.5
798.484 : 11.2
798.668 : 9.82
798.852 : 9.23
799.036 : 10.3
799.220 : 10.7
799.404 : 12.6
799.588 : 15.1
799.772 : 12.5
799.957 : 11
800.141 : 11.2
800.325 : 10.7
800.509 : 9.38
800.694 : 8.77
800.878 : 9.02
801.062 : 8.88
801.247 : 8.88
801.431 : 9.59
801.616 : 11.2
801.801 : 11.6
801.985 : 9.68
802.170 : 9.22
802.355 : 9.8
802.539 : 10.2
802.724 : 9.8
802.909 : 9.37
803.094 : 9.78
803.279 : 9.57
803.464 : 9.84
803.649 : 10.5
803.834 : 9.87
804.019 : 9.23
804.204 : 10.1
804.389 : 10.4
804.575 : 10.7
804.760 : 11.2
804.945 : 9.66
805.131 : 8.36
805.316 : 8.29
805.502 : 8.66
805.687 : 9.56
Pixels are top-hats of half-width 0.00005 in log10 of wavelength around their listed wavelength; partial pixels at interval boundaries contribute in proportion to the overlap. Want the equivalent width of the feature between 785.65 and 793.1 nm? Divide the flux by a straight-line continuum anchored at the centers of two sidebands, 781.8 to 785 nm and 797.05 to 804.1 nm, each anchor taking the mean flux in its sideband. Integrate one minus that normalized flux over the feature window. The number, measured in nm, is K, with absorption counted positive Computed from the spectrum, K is 0.47 nm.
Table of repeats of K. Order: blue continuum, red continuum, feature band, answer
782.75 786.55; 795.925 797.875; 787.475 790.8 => 0.002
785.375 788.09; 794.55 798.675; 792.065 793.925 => 0.059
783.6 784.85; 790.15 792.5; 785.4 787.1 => 0.216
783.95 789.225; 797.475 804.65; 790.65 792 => 0.067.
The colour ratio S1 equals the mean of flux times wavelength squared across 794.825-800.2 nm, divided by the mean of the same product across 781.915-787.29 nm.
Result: 1.10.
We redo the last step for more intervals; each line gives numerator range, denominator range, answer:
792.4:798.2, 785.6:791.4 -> 1.08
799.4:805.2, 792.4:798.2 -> 0.96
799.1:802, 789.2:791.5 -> 1.04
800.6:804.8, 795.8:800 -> 0.87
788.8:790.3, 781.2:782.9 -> 0.98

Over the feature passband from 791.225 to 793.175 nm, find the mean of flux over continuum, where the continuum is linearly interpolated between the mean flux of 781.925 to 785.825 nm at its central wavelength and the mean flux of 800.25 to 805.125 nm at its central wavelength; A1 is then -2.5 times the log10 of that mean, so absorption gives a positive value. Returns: 0.05 mag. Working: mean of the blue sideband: 11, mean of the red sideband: 9.85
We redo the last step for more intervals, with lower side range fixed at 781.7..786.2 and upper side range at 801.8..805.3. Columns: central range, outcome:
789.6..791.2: -0.03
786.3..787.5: 0.10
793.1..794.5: -0.04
